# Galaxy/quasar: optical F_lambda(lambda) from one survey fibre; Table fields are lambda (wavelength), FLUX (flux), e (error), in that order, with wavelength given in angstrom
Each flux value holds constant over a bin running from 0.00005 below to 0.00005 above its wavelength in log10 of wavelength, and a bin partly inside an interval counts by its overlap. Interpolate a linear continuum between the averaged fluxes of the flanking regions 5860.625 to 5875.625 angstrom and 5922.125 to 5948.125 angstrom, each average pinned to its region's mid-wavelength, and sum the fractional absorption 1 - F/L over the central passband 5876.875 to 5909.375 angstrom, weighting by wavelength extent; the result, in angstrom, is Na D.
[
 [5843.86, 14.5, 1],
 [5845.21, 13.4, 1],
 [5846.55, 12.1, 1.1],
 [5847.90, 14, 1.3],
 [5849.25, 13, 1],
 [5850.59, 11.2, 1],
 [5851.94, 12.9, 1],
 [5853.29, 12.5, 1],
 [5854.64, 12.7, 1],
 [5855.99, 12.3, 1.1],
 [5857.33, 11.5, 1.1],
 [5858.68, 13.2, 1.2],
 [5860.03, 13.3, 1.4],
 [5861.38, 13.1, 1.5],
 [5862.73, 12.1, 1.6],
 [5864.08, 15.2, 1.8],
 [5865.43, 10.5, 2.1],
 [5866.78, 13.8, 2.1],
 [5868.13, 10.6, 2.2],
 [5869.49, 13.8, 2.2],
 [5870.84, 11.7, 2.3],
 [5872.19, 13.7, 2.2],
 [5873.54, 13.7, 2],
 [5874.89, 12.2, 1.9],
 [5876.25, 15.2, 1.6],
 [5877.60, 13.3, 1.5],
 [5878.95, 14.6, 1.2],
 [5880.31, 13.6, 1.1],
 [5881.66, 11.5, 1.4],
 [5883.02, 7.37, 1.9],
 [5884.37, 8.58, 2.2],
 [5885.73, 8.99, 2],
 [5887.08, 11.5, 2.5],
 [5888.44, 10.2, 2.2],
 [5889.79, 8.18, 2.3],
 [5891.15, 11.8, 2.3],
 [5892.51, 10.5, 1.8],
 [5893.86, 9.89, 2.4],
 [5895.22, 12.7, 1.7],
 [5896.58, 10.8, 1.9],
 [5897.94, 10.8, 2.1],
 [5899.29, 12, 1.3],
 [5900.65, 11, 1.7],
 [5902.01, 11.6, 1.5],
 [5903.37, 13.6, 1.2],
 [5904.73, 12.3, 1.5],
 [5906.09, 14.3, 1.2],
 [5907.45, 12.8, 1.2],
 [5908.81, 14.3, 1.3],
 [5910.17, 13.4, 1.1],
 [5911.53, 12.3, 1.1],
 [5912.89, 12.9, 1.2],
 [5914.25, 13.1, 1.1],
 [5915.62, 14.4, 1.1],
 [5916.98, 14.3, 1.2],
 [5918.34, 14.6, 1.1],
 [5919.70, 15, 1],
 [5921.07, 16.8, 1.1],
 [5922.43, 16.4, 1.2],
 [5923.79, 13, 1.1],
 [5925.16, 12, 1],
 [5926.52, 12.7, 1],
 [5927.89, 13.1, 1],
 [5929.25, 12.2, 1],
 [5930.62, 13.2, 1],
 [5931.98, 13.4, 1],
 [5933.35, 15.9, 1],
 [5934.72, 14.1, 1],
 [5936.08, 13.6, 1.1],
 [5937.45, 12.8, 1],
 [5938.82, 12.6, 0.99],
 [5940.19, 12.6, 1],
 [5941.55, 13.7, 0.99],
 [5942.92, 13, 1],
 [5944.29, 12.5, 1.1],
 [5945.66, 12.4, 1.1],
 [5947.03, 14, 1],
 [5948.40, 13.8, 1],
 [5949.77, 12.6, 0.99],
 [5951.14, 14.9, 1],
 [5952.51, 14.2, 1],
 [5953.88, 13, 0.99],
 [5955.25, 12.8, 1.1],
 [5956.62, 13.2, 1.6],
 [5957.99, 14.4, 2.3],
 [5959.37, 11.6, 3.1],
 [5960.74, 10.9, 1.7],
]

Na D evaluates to 3.7 angstrom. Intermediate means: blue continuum 12.8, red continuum 13.3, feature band 11.5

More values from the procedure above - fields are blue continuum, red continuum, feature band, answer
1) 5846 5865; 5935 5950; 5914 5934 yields -1.53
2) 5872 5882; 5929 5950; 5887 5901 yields 2.76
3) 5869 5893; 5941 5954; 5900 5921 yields -1.63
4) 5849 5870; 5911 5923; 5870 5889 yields 1.89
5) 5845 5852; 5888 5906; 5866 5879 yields -1.26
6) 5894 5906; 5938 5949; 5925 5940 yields -0.58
